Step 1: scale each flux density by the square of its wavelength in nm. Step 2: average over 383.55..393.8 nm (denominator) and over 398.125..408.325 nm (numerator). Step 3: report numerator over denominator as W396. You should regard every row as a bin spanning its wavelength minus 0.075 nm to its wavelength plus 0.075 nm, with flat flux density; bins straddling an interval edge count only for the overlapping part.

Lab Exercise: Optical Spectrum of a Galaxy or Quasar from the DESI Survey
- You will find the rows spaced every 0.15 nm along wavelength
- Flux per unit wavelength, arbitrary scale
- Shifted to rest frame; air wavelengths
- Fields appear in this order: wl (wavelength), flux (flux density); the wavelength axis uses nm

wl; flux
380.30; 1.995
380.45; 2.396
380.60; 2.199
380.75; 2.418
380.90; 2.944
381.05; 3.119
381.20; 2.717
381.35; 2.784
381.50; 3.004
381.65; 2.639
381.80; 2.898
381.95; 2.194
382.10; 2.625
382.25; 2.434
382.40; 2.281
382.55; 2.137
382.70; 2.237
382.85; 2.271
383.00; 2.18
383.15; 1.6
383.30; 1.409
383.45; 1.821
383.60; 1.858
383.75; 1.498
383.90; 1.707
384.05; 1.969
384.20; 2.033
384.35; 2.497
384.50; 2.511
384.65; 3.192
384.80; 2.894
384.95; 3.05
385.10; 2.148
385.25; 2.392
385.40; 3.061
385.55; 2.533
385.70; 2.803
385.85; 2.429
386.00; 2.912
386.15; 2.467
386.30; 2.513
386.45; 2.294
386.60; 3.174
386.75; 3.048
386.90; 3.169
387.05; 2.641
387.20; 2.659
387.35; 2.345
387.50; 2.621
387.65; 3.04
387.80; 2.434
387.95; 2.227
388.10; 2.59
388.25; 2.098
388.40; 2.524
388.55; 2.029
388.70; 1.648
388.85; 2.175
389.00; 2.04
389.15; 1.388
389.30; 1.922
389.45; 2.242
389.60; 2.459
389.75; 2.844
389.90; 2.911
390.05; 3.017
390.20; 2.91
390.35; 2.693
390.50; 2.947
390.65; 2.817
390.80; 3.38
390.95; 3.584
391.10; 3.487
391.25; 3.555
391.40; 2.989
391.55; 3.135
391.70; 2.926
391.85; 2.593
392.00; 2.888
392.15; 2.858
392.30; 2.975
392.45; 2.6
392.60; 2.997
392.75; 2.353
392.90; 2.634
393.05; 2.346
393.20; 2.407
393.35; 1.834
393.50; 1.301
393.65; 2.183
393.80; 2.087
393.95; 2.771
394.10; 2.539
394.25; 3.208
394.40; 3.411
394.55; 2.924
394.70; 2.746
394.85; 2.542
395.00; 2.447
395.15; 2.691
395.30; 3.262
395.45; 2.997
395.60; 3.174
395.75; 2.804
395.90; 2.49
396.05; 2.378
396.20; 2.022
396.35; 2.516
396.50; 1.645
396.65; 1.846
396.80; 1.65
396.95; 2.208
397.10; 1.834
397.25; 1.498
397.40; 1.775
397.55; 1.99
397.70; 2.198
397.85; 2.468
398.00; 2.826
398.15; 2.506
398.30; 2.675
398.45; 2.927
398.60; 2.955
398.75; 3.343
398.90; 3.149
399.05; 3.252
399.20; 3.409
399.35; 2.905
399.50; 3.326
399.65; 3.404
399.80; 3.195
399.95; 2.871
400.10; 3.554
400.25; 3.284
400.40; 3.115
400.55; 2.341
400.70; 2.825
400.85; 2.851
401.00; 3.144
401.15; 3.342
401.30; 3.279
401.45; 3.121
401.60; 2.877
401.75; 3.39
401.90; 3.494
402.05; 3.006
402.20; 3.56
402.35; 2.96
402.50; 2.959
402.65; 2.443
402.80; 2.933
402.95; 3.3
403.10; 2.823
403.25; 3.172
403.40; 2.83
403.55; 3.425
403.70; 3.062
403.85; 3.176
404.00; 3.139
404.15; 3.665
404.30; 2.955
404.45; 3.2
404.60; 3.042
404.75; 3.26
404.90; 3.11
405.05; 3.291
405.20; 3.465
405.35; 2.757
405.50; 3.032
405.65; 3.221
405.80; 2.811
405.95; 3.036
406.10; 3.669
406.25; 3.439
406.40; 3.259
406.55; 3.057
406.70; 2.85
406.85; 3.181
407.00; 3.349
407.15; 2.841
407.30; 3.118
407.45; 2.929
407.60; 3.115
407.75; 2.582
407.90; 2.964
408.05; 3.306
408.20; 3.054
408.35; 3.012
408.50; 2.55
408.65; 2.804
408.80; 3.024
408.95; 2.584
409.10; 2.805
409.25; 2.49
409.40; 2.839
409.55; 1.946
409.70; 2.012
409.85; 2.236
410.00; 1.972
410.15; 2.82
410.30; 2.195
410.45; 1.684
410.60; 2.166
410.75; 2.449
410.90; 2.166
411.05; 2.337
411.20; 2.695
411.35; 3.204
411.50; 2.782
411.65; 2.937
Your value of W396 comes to 1.30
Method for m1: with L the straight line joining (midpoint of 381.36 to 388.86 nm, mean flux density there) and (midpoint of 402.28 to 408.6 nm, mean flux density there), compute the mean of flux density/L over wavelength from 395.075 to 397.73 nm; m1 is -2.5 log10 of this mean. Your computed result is 0.22 mag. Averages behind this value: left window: 2.42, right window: 3.08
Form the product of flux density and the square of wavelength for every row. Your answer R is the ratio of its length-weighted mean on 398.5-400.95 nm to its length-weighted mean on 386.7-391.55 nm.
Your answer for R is 1.24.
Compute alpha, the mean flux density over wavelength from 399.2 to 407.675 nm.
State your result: 3.12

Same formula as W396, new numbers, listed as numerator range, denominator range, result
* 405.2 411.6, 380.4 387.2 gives 1.27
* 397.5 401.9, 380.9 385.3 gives 1.38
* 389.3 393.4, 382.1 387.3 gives 1.21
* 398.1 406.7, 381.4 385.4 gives 1.49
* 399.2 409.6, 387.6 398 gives 1.28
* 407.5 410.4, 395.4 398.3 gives 1.24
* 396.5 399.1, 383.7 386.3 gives 1.03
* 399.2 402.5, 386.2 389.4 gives 1.39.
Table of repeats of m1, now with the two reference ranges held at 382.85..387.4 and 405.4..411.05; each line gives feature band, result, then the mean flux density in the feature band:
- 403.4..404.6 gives -0.18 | 3.19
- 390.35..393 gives -0.18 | 2.97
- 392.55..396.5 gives 0.00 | 2.56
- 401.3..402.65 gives -0.17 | 3.14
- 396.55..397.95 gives 0.31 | 1.95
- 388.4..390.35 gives 0.08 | 2.32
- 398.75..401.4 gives -0.19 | 3.14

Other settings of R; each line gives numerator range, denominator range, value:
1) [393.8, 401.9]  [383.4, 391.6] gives 1.13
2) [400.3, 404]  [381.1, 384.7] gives 1.49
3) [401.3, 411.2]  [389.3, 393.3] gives 1.10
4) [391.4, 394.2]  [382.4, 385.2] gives 1.22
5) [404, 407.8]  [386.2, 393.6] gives 1.30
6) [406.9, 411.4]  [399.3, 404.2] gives 0.88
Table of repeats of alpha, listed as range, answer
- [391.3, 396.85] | 2.58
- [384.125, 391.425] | 2.64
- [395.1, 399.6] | 2.56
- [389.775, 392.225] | 3.04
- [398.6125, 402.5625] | 3.15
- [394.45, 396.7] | 2.58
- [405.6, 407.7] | 3.13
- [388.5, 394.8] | 2.64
